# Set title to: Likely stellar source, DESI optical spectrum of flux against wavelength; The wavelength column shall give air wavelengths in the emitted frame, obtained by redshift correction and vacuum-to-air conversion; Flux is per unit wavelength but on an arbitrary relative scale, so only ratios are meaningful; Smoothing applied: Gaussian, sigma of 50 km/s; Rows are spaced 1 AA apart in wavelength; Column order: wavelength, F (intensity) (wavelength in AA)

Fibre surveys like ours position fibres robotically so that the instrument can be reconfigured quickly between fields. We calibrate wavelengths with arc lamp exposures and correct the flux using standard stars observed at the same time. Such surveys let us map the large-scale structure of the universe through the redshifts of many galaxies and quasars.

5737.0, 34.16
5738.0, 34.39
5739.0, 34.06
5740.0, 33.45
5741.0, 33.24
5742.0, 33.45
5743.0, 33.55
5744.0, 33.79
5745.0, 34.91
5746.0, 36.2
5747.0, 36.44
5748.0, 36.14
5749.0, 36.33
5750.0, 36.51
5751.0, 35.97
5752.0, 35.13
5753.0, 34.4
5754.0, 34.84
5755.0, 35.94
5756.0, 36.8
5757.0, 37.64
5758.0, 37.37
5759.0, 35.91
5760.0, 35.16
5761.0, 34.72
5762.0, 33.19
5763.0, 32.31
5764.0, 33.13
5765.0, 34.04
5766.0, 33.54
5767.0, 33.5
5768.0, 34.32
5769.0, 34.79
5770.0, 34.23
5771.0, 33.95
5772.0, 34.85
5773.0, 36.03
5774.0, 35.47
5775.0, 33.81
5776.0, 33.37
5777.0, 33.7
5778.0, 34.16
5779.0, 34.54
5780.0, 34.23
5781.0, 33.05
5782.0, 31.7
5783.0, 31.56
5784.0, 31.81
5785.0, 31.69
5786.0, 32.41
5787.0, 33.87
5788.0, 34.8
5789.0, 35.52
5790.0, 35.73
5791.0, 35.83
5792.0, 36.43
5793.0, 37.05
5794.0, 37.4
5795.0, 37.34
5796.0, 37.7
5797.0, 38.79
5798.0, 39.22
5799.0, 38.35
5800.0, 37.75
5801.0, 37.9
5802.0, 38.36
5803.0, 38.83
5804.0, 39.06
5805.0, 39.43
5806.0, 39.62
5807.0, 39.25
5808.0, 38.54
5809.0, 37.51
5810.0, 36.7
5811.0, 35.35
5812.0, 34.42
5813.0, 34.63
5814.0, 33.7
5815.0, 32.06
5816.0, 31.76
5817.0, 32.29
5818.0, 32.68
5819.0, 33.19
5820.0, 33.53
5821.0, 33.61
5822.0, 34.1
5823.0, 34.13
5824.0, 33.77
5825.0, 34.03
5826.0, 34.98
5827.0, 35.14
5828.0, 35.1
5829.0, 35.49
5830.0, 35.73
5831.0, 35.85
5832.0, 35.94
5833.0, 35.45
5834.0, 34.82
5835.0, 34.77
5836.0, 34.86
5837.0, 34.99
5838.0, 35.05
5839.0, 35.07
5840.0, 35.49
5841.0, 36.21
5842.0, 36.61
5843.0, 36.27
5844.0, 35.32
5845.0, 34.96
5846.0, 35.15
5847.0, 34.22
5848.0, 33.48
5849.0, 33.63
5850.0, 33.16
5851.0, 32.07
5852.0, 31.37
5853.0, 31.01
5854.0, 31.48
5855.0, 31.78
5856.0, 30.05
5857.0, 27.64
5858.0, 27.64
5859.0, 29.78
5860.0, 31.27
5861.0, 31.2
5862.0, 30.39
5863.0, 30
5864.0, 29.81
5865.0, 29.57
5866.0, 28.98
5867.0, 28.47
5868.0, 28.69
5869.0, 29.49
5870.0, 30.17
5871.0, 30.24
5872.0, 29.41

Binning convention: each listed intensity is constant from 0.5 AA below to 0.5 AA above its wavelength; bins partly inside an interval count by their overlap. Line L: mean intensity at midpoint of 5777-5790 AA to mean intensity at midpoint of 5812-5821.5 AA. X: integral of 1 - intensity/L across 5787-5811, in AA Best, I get -3.1 AA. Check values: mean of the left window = 33.4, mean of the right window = 33.1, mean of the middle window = 37.6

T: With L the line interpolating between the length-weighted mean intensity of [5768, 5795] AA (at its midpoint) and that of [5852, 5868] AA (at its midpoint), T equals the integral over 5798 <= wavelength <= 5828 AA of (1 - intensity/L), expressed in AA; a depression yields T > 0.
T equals -2.9 AA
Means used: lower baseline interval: 34.4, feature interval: 35.7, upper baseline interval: 29.9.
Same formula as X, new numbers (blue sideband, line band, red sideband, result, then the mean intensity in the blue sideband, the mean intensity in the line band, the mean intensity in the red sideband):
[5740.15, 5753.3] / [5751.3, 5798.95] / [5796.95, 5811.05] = 2.4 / 35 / 34.9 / 38.4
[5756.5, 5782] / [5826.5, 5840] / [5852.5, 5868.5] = -1.8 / 34.4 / 35.3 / 29.9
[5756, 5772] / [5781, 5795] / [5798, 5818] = 0.5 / 34.6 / 34.4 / 36.6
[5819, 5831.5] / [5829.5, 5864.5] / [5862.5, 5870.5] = -1.5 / 34.6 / 33.2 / 29.4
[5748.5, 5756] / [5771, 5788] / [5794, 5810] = 1.6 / 35.7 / 33.6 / 38.4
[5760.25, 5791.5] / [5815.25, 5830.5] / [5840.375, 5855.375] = 0.0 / 33.9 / 33.9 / 33.8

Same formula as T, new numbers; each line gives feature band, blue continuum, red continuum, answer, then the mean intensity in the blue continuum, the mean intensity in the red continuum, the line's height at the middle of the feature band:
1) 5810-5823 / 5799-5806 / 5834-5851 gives 1.29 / 38.6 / 34.9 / 37.3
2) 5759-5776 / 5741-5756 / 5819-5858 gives 0.37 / 35.2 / 34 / 35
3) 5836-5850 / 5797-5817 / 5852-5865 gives -1.23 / 36.9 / 30.2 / 32.2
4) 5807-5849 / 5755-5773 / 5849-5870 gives -4.11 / 34.7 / 30.3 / 31.7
